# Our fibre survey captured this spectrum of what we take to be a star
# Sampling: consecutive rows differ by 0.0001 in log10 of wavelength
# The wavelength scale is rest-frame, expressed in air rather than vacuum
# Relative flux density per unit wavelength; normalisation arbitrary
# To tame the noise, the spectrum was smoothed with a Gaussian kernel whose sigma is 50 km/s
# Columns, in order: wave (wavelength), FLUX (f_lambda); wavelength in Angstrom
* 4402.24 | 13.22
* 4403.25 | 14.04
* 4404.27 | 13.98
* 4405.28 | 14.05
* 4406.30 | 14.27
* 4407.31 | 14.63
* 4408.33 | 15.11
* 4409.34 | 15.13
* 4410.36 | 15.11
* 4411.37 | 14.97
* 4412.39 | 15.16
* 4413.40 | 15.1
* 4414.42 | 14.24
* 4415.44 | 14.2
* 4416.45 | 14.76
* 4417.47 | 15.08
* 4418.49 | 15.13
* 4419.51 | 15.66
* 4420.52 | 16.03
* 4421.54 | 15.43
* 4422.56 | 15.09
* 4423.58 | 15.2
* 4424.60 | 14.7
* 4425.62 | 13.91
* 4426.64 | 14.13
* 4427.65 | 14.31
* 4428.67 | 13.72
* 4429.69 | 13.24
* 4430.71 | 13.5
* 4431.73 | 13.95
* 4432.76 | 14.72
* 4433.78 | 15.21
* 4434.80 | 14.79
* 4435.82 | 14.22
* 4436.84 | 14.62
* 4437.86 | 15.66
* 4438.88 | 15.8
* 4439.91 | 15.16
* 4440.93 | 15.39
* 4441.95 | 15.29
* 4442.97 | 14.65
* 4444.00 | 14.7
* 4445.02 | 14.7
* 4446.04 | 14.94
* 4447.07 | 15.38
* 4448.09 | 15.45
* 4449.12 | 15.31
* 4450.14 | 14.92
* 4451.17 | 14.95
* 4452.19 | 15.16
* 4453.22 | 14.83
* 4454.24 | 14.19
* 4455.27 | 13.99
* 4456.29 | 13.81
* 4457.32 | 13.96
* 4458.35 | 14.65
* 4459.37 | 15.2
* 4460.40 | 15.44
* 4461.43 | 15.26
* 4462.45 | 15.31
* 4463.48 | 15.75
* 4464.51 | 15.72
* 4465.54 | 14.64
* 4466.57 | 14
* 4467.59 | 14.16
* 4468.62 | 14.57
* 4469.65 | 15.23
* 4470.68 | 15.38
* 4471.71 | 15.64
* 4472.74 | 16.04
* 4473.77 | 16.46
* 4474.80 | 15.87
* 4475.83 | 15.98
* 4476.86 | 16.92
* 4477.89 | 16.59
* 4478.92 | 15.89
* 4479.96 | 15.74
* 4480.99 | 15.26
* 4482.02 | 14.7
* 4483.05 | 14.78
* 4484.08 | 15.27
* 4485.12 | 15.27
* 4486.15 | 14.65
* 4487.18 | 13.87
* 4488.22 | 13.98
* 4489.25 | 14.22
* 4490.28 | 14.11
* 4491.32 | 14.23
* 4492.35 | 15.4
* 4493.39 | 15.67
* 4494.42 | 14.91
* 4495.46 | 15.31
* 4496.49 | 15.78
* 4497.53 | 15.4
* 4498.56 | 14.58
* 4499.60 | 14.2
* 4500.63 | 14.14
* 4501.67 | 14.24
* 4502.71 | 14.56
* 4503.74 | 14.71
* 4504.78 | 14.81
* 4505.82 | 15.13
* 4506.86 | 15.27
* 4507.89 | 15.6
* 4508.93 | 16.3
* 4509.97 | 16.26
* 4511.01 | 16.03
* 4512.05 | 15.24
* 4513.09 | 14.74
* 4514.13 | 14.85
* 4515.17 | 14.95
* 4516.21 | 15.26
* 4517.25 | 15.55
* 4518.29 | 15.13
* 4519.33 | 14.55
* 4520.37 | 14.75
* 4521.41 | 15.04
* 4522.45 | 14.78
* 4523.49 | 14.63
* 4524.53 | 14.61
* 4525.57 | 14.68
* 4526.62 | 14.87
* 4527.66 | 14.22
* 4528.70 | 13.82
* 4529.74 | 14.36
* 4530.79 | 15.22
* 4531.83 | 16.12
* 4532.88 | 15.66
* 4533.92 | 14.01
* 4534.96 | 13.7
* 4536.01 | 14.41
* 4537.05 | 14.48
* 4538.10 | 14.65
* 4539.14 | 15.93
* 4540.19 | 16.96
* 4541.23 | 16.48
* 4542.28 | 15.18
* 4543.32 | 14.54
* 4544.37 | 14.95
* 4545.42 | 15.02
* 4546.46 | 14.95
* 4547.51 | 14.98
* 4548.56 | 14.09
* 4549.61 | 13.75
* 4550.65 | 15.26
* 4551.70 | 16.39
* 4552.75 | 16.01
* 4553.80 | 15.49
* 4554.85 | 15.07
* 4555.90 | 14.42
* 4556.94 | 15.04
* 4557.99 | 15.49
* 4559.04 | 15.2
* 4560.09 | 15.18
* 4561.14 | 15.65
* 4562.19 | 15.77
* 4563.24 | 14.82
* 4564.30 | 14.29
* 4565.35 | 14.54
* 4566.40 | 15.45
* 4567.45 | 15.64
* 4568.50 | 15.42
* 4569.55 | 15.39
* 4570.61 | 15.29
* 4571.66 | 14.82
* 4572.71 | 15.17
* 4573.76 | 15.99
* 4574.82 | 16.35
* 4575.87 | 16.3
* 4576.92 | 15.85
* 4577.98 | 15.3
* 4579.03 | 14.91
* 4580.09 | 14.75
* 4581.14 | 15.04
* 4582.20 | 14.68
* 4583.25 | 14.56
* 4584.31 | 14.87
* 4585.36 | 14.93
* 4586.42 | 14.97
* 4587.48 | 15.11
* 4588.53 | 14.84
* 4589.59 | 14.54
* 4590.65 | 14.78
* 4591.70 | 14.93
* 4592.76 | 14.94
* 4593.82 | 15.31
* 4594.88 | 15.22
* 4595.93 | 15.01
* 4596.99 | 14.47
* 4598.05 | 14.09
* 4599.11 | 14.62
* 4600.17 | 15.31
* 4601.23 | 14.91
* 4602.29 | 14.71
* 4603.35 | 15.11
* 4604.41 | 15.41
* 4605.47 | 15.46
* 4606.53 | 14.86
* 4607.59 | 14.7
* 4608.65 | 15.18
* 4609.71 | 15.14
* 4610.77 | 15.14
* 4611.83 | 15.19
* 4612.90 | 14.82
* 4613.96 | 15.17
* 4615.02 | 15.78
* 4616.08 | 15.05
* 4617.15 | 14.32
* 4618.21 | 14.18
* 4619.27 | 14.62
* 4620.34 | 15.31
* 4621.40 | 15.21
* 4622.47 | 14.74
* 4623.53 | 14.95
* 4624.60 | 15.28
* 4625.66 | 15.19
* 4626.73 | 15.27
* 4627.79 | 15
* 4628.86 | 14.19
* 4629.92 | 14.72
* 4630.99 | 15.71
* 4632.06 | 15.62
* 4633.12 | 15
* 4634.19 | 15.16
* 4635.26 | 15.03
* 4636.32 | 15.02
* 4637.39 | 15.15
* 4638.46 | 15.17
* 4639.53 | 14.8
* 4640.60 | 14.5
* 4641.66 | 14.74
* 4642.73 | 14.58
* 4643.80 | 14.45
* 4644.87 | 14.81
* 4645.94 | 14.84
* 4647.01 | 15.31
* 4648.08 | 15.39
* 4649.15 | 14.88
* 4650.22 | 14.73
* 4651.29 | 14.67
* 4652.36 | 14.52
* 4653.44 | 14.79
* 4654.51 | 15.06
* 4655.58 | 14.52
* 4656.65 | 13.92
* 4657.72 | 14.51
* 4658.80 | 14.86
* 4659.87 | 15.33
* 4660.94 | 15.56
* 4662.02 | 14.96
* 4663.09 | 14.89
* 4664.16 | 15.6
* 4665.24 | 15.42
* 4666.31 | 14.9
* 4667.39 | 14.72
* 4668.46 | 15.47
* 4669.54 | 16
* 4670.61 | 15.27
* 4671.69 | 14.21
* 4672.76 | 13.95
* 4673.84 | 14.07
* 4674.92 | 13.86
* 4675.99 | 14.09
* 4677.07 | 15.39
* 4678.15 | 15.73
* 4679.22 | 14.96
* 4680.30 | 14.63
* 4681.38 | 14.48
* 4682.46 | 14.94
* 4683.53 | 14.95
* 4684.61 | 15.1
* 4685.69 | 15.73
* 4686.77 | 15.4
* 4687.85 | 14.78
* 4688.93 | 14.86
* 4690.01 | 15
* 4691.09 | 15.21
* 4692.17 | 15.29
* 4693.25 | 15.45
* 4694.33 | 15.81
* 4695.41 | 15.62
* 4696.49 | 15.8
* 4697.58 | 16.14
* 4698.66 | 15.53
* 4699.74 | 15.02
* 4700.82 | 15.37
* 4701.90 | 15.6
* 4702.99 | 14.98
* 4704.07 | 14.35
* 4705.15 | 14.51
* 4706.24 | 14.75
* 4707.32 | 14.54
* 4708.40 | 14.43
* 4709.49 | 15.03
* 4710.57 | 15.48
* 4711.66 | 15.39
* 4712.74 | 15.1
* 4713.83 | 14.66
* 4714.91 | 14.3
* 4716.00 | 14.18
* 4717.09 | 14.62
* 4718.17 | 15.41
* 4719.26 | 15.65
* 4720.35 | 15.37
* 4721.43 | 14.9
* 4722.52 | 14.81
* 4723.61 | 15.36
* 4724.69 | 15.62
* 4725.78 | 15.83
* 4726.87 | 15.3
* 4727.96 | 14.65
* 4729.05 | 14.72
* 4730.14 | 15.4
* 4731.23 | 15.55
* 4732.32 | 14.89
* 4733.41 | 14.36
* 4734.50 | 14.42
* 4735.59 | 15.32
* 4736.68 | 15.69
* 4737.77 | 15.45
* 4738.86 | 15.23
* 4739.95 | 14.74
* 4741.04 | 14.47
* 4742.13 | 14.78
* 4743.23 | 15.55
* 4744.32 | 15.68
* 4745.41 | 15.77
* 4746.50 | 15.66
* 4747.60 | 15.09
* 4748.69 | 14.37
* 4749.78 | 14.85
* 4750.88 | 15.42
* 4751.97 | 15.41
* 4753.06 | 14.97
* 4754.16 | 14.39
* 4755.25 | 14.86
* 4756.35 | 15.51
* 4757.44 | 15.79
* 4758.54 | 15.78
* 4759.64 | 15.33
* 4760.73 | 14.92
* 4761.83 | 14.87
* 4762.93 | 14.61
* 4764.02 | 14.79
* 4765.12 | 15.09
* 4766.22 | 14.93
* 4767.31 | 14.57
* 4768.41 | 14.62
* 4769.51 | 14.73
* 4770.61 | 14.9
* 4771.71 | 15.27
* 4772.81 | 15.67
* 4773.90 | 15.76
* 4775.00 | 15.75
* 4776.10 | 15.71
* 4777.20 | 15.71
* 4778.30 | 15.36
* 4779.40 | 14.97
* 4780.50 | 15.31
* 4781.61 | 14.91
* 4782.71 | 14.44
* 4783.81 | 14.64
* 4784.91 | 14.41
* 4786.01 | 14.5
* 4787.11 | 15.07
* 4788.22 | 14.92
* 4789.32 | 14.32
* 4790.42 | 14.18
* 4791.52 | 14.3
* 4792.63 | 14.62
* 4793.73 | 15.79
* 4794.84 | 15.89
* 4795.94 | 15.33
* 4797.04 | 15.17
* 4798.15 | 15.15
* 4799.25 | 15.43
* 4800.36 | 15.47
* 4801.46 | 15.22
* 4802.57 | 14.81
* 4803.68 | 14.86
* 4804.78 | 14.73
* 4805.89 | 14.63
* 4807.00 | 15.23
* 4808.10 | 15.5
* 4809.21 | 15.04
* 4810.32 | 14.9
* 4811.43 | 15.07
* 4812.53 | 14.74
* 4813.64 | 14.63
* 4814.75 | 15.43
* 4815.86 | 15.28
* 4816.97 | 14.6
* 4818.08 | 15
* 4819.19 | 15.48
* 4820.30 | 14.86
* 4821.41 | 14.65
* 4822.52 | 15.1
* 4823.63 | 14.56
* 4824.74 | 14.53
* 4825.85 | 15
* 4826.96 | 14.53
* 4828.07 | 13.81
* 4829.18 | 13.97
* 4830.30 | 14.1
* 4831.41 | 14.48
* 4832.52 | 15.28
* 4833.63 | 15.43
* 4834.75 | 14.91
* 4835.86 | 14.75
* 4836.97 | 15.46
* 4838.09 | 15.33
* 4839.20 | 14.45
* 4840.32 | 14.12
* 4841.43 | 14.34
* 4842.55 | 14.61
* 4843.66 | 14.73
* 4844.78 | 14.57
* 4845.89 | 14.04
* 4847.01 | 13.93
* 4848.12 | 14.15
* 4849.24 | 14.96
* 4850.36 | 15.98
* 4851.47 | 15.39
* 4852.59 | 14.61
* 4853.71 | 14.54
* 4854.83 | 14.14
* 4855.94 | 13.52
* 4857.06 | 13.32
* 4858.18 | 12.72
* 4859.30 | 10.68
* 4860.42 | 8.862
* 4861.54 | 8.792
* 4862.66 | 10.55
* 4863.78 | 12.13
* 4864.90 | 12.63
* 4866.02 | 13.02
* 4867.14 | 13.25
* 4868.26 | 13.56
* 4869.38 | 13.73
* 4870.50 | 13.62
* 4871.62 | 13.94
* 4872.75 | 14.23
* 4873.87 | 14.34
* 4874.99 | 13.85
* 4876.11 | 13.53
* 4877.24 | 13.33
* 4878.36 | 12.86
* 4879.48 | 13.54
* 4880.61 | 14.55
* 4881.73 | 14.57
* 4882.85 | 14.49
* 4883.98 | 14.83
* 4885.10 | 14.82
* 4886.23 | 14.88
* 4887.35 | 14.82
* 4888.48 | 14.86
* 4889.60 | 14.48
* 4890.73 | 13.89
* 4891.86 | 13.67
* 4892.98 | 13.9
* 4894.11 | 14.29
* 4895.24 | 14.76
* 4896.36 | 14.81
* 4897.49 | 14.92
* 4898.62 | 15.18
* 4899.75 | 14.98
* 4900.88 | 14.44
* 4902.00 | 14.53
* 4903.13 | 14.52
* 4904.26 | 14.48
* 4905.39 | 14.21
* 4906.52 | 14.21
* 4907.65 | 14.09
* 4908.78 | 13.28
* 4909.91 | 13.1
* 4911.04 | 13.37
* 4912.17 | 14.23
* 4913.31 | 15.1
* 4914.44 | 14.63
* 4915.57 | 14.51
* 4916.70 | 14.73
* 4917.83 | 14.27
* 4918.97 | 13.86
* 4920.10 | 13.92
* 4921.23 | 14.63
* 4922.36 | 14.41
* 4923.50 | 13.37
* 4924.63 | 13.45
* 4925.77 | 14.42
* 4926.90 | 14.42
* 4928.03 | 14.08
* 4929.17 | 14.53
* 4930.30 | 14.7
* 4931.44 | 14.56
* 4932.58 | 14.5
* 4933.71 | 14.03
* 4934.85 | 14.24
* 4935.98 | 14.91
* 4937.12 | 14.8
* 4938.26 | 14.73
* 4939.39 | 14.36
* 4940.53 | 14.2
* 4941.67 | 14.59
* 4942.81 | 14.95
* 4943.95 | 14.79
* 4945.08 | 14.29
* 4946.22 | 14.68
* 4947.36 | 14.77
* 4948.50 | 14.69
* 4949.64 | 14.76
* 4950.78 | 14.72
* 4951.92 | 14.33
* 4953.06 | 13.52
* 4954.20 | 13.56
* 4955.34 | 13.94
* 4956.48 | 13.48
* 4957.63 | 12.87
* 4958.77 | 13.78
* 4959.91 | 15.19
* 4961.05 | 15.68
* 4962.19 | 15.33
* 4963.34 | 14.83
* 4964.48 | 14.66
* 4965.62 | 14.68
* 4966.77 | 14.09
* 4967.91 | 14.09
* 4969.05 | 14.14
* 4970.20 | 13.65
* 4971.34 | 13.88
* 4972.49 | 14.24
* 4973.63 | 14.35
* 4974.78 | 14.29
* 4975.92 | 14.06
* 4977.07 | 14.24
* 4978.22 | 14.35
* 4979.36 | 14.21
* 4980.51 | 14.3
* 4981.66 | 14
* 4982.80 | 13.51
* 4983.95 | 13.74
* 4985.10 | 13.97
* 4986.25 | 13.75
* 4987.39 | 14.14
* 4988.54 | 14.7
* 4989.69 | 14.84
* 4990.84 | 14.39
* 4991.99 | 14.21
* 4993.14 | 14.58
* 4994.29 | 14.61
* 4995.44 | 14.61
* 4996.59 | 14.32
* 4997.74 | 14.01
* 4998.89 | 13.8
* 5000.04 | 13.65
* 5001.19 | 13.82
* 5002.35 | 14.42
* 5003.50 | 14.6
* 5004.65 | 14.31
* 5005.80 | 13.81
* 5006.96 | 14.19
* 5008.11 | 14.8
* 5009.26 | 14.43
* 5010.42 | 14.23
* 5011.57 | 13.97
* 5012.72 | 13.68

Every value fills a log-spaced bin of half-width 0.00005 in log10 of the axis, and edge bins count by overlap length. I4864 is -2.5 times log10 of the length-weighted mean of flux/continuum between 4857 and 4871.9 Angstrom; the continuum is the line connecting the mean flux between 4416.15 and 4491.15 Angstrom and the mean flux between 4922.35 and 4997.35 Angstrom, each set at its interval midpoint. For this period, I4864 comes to 0.19 mag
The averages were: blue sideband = 15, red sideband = 14.3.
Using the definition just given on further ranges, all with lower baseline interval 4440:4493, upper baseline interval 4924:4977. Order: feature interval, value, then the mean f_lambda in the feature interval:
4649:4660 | 0.008 mag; 14.7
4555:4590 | -0.019 mag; 15.2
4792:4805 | -0.046 mag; 15.2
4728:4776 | -0.034 mag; 15.1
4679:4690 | -0.017 mag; 15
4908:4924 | 0.024 mag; 14.1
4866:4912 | 0.022 mag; 14.2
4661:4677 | -0.006 mag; 14.9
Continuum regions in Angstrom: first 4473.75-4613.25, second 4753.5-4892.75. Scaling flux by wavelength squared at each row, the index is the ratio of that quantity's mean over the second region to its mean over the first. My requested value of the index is 1.1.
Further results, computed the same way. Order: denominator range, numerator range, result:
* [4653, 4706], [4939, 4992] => 1.07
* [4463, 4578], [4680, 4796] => 1.10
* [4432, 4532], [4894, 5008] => 1.16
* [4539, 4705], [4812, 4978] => 1.06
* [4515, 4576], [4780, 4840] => 1.10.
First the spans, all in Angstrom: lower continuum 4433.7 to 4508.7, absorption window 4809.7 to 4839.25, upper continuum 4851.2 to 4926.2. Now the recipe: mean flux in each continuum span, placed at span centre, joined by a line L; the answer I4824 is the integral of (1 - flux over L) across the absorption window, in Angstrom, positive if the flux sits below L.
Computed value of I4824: -1.7 Angstrom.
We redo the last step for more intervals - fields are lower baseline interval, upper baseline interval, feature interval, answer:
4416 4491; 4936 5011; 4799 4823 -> -0.85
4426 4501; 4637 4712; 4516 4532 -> 0.15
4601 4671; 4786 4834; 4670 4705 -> -0.19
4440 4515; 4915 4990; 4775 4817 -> -1.33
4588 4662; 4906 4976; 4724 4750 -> -0.77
